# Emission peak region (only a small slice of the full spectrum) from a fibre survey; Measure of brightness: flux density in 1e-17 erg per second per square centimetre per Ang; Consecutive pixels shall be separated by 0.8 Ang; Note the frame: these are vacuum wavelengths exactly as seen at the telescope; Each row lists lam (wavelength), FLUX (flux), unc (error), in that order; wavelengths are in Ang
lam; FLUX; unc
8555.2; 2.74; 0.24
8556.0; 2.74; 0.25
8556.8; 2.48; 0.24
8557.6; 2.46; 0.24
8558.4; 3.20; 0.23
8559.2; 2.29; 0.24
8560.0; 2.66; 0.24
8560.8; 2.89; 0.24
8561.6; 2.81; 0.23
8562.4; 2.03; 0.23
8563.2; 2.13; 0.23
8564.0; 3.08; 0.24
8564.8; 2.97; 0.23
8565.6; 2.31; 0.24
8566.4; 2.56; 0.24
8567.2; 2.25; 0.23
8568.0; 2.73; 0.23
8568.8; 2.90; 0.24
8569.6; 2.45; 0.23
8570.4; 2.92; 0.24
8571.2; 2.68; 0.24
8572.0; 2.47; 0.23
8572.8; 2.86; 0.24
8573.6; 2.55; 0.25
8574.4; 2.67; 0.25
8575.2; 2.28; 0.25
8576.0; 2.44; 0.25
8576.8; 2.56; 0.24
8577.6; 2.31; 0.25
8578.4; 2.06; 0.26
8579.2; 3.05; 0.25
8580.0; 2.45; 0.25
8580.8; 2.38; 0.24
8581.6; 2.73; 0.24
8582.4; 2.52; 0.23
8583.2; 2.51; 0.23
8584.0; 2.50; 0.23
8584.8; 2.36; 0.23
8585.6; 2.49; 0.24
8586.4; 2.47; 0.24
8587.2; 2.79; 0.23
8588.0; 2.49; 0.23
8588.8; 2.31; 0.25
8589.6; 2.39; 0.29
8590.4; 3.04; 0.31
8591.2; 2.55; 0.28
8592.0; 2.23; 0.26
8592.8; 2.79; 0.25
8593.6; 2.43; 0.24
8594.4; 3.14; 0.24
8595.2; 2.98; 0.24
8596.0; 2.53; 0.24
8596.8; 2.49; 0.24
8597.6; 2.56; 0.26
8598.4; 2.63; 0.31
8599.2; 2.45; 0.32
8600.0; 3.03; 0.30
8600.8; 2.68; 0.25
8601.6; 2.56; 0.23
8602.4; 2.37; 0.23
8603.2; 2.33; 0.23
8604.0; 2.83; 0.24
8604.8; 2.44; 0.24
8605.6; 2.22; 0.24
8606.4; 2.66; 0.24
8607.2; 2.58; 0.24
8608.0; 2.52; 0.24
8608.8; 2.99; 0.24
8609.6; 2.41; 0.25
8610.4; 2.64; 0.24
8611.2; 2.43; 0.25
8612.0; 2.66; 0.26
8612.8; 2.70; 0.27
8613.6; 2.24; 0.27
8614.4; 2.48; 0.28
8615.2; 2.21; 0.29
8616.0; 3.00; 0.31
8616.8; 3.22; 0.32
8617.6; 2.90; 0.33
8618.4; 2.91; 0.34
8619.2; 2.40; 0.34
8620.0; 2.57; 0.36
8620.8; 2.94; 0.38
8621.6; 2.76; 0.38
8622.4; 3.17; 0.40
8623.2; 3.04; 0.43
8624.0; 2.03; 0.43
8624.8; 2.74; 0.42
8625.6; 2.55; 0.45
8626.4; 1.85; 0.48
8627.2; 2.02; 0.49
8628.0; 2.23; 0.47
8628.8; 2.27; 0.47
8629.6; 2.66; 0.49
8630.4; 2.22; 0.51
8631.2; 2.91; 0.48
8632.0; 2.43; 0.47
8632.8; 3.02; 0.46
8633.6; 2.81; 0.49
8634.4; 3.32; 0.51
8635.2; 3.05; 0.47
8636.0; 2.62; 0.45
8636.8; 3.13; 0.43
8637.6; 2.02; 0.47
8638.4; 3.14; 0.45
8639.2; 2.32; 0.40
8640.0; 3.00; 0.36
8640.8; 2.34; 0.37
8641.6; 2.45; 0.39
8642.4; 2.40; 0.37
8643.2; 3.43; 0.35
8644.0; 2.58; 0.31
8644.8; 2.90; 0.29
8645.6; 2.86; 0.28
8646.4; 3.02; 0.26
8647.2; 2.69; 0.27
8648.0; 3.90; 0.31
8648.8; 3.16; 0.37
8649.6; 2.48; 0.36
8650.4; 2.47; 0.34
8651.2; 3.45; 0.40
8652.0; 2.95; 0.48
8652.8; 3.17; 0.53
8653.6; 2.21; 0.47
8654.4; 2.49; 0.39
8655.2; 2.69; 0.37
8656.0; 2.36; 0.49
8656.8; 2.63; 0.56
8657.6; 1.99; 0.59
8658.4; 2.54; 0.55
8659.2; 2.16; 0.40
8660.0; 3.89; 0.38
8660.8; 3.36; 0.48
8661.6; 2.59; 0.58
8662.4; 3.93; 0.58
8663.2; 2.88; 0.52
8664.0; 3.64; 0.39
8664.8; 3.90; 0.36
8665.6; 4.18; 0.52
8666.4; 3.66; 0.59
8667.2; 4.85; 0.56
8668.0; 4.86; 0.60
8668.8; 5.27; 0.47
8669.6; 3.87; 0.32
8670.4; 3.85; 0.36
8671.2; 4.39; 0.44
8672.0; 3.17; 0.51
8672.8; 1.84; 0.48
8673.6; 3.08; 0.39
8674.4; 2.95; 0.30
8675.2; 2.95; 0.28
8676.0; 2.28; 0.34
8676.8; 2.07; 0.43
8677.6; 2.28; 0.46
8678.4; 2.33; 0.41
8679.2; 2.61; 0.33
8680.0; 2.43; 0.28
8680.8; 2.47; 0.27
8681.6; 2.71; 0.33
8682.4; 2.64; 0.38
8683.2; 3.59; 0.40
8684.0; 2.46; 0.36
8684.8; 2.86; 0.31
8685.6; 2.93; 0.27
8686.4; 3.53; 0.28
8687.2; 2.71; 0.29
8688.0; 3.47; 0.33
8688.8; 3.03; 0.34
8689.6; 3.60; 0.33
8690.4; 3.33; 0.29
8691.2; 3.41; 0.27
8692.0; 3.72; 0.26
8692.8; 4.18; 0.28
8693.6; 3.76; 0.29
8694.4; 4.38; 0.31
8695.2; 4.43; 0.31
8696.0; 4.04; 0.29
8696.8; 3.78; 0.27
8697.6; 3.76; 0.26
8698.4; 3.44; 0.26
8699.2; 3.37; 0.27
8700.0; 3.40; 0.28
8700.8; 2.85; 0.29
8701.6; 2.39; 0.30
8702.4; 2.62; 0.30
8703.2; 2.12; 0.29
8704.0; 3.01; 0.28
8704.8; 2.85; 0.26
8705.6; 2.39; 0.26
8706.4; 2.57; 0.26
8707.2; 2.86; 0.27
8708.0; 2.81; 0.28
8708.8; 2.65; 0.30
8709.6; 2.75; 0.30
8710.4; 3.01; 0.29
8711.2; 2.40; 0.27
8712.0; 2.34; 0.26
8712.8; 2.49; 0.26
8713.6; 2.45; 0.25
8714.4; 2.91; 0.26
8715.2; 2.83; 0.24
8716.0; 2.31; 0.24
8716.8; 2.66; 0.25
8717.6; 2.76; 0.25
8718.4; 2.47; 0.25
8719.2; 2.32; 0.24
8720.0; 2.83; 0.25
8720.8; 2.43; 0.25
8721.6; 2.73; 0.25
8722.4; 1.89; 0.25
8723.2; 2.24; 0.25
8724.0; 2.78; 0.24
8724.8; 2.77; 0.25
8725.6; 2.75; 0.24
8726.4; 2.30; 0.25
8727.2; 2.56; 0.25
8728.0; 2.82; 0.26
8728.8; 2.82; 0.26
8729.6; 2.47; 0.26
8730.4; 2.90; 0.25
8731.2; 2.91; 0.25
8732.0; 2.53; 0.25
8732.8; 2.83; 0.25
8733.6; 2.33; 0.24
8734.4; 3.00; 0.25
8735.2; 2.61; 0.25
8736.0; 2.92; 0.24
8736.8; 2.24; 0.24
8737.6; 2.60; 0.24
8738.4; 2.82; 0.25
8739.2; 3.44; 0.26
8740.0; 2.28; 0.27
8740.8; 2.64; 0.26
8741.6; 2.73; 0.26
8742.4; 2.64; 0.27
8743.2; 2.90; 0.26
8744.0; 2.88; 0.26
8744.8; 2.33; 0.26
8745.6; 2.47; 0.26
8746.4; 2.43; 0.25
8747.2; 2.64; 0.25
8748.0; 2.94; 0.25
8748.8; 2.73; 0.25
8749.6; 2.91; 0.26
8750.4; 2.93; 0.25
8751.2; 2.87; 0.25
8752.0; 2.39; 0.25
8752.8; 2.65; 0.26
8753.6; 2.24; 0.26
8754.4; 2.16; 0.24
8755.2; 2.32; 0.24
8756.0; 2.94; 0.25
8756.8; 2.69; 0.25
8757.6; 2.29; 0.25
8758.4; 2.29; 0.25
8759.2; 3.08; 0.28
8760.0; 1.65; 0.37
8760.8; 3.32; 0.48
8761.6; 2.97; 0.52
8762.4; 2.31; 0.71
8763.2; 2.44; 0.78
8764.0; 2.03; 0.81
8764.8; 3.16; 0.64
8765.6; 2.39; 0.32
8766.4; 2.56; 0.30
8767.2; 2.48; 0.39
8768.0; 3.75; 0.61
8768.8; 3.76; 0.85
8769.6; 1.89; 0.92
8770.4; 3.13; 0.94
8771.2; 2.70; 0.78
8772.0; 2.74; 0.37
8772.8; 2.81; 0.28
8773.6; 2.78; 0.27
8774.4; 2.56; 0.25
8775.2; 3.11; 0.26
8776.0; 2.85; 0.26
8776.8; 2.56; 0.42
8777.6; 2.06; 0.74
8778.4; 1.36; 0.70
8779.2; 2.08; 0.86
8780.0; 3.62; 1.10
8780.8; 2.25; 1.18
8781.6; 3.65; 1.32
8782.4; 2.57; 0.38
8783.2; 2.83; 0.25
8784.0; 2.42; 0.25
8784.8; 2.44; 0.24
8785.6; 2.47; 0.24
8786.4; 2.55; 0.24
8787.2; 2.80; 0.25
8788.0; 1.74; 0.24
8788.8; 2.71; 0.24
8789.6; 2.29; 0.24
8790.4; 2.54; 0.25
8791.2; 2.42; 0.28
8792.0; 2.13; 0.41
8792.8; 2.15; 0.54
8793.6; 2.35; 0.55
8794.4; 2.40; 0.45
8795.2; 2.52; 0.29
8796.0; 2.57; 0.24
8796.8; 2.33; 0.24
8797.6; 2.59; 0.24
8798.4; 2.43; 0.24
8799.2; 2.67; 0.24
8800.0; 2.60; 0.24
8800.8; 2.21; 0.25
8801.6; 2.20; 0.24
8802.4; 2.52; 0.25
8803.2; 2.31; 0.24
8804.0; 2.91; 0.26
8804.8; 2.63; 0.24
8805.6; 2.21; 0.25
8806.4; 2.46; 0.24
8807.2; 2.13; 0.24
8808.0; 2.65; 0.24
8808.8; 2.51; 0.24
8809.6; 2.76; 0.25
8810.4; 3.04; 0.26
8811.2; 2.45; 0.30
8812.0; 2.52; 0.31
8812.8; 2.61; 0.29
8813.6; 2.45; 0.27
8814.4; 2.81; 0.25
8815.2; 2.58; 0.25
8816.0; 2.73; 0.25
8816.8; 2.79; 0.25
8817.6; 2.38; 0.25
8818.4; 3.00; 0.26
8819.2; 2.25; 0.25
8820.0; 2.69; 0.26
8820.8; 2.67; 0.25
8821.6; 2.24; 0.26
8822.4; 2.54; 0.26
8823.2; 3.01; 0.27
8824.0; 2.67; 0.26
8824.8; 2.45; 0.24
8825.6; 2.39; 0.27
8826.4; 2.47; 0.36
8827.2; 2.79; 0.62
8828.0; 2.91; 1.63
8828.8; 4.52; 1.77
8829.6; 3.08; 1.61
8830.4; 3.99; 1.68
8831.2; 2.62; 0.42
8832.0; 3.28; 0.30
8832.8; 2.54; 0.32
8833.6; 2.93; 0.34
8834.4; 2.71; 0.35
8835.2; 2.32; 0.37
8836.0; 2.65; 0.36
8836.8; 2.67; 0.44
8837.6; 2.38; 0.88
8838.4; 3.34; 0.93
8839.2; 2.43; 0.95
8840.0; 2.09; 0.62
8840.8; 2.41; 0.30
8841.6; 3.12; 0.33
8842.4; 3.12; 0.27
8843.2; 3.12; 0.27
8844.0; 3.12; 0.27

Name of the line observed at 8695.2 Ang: [N II]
